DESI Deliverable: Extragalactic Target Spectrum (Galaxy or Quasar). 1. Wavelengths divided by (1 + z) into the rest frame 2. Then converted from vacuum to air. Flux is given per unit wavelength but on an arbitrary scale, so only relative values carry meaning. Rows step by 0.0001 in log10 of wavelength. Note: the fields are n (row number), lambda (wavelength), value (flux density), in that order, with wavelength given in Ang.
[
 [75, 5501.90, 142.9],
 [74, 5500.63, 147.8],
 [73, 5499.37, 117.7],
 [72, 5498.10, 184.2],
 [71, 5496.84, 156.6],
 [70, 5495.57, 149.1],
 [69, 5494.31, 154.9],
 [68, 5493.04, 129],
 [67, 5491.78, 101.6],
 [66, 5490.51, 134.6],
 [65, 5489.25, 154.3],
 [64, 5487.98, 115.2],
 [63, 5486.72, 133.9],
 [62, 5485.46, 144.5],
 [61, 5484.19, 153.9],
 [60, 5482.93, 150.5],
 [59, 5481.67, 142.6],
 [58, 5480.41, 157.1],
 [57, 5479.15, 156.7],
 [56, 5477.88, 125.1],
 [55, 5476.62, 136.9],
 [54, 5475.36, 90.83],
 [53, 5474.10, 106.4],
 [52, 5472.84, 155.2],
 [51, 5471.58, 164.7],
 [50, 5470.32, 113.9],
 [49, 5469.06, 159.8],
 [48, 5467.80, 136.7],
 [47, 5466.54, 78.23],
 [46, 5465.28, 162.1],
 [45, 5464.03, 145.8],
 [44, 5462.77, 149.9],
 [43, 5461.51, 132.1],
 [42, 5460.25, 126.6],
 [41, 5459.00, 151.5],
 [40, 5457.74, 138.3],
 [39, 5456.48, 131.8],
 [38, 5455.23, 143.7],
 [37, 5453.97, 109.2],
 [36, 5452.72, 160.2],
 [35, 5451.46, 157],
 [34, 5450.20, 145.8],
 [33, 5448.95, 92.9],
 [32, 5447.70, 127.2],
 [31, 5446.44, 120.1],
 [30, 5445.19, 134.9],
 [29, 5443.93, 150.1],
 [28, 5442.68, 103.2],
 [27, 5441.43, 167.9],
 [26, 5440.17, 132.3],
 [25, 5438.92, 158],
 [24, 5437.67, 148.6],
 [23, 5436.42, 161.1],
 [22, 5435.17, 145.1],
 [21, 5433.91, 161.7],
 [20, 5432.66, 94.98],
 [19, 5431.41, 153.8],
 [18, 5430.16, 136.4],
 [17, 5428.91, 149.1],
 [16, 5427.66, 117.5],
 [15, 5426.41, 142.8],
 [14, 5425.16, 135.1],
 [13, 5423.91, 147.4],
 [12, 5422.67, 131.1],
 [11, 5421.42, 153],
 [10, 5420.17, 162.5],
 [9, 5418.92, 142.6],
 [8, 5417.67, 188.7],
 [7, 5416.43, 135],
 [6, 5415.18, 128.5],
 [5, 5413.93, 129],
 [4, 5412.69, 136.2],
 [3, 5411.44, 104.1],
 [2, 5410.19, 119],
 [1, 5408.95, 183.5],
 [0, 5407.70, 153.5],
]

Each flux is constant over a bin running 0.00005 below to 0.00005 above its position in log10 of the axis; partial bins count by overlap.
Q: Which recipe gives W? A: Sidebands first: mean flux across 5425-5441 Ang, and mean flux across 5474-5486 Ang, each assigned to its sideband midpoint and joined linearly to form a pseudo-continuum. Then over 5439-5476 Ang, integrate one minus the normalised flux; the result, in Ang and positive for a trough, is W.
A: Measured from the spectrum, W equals 1.4 Ang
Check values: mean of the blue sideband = 142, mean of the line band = 134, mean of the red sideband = 138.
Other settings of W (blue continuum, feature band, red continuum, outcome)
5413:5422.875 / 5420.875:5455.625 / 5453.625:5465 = 1.0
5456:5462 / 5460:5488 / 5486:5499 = 0.3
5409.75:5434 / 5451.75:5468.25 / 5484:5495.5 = 0.1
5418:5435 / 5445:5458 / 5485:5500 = 0.8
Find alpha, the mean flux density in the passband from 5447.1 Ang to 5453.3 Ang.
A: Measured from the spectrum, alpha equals 136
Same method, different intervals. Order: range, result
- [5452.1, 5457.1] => 136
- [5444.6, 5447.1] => 127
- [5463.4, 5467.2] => 129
